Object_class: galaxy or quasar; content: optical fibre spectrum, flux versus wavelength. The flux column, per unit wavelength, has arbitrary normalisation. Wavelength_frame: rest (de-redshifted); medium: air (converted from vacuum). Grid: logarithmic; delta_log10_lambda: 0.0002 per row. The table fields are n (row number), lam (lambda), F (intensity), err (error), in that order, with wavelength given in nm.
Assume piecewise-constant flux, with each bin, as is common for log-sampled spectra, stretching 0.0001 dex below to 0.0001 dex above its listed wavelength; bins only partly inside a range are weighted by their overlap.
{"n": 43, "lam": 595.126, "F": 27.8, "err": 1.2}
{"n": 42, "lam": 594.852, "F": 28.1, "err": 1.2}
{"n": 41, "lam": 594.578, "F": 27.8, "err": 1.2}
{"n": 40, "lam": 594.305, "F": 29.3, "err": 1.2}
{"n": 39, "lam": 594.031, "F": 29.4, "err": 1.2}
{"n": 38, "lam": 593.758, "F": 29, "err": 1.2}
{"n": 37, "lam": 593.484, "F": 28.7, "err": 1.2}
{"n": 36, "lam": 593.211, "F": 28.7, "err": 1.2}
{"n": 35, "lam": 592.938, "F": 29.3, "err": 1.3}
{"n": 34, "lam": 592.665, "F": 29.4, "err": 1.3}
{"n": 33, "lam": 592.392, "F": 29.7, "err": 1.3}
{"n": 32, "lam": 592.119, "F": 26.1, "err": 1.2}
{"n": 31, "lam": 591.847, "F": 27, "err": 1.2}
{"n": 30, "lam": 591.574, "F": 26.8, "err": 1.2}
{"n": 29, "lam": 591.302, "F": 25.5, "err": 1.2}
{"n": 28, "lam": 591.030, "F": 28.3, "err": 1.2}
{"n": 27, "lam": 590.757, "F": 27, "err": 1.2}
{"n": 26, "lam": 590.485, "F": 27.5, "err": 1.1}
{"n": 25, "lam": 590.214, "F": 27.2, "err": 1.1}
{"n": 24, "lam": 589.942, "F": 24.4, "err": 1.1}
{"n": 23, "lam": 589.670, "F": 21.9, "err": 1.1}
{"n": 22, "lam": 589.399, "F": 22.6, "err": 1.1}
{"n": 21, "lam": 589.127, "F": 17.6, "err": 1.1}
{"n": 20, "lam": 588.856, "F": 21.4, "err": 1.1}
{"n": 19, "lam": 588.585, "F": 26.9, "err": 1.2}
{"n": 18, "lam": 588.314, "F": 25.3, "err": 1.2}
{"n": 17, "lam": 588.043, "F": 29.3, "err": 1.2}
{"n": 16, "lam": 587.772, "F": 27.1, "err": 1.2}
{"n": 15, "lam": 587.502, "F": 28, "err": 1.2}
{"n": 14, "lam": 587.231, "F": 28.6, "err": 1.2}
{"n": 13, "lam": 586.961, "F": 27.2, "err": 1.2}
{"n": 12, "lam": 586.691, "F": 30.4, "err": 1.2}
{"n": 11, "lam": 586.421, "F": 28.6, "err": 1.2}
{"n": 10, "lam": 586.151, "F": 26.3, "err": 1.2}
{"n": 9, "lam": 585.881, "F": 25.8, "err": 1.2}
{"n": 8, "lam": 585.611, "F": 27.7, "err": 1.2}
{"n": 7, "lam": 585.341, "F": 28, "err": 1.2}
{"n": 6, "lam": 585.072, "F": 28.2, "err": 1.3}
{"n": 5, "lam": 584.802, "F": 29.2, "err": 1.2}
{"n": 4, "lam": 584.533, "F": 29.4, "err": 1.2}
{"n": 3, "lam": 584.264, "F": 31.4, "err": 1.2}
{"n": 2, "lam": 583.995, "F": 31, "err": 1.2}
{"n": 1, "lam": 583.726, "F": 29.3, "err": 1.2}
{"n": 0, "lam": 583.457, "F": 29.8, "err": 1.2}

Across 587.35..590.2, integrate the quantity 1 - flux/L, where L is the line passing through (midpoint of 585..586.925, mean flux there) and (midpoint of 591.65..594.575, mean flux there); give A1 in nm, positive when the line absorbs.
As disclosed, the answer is 0.36 nm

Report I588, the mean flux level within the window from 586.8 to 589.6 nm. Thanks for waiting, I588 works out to 25.4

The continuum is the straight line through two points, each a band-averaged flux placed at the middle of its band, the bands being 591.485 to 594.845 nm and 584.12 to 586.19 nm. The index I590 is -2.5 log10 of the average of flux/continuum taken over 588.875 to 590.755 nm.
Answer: 0.20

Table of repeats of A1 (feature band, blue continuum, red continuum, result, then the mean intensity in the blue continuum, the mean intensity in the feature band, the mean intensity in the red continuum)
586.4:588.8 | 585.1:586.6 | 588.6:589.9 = -0.315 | 27.4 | 27.7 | 21.7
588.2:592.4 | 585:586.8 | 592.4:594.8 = 0.484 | 27.8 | 25.2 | 29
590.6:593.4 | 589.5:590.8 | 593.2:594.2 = -0.052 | 25.4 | 27.8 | 29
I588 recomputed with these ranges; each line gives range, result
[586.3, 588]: 28.4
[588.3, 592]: 25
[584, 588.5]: 28.2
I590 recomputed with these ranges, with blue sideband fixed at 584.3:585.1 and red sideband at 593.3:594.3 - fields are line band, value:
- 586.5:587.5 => 0.02 mag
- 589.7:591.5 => 0.11 mag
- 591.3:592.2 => 0.10 mag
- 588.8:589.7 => 0.37 mag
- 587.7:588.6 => 0.08 mag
